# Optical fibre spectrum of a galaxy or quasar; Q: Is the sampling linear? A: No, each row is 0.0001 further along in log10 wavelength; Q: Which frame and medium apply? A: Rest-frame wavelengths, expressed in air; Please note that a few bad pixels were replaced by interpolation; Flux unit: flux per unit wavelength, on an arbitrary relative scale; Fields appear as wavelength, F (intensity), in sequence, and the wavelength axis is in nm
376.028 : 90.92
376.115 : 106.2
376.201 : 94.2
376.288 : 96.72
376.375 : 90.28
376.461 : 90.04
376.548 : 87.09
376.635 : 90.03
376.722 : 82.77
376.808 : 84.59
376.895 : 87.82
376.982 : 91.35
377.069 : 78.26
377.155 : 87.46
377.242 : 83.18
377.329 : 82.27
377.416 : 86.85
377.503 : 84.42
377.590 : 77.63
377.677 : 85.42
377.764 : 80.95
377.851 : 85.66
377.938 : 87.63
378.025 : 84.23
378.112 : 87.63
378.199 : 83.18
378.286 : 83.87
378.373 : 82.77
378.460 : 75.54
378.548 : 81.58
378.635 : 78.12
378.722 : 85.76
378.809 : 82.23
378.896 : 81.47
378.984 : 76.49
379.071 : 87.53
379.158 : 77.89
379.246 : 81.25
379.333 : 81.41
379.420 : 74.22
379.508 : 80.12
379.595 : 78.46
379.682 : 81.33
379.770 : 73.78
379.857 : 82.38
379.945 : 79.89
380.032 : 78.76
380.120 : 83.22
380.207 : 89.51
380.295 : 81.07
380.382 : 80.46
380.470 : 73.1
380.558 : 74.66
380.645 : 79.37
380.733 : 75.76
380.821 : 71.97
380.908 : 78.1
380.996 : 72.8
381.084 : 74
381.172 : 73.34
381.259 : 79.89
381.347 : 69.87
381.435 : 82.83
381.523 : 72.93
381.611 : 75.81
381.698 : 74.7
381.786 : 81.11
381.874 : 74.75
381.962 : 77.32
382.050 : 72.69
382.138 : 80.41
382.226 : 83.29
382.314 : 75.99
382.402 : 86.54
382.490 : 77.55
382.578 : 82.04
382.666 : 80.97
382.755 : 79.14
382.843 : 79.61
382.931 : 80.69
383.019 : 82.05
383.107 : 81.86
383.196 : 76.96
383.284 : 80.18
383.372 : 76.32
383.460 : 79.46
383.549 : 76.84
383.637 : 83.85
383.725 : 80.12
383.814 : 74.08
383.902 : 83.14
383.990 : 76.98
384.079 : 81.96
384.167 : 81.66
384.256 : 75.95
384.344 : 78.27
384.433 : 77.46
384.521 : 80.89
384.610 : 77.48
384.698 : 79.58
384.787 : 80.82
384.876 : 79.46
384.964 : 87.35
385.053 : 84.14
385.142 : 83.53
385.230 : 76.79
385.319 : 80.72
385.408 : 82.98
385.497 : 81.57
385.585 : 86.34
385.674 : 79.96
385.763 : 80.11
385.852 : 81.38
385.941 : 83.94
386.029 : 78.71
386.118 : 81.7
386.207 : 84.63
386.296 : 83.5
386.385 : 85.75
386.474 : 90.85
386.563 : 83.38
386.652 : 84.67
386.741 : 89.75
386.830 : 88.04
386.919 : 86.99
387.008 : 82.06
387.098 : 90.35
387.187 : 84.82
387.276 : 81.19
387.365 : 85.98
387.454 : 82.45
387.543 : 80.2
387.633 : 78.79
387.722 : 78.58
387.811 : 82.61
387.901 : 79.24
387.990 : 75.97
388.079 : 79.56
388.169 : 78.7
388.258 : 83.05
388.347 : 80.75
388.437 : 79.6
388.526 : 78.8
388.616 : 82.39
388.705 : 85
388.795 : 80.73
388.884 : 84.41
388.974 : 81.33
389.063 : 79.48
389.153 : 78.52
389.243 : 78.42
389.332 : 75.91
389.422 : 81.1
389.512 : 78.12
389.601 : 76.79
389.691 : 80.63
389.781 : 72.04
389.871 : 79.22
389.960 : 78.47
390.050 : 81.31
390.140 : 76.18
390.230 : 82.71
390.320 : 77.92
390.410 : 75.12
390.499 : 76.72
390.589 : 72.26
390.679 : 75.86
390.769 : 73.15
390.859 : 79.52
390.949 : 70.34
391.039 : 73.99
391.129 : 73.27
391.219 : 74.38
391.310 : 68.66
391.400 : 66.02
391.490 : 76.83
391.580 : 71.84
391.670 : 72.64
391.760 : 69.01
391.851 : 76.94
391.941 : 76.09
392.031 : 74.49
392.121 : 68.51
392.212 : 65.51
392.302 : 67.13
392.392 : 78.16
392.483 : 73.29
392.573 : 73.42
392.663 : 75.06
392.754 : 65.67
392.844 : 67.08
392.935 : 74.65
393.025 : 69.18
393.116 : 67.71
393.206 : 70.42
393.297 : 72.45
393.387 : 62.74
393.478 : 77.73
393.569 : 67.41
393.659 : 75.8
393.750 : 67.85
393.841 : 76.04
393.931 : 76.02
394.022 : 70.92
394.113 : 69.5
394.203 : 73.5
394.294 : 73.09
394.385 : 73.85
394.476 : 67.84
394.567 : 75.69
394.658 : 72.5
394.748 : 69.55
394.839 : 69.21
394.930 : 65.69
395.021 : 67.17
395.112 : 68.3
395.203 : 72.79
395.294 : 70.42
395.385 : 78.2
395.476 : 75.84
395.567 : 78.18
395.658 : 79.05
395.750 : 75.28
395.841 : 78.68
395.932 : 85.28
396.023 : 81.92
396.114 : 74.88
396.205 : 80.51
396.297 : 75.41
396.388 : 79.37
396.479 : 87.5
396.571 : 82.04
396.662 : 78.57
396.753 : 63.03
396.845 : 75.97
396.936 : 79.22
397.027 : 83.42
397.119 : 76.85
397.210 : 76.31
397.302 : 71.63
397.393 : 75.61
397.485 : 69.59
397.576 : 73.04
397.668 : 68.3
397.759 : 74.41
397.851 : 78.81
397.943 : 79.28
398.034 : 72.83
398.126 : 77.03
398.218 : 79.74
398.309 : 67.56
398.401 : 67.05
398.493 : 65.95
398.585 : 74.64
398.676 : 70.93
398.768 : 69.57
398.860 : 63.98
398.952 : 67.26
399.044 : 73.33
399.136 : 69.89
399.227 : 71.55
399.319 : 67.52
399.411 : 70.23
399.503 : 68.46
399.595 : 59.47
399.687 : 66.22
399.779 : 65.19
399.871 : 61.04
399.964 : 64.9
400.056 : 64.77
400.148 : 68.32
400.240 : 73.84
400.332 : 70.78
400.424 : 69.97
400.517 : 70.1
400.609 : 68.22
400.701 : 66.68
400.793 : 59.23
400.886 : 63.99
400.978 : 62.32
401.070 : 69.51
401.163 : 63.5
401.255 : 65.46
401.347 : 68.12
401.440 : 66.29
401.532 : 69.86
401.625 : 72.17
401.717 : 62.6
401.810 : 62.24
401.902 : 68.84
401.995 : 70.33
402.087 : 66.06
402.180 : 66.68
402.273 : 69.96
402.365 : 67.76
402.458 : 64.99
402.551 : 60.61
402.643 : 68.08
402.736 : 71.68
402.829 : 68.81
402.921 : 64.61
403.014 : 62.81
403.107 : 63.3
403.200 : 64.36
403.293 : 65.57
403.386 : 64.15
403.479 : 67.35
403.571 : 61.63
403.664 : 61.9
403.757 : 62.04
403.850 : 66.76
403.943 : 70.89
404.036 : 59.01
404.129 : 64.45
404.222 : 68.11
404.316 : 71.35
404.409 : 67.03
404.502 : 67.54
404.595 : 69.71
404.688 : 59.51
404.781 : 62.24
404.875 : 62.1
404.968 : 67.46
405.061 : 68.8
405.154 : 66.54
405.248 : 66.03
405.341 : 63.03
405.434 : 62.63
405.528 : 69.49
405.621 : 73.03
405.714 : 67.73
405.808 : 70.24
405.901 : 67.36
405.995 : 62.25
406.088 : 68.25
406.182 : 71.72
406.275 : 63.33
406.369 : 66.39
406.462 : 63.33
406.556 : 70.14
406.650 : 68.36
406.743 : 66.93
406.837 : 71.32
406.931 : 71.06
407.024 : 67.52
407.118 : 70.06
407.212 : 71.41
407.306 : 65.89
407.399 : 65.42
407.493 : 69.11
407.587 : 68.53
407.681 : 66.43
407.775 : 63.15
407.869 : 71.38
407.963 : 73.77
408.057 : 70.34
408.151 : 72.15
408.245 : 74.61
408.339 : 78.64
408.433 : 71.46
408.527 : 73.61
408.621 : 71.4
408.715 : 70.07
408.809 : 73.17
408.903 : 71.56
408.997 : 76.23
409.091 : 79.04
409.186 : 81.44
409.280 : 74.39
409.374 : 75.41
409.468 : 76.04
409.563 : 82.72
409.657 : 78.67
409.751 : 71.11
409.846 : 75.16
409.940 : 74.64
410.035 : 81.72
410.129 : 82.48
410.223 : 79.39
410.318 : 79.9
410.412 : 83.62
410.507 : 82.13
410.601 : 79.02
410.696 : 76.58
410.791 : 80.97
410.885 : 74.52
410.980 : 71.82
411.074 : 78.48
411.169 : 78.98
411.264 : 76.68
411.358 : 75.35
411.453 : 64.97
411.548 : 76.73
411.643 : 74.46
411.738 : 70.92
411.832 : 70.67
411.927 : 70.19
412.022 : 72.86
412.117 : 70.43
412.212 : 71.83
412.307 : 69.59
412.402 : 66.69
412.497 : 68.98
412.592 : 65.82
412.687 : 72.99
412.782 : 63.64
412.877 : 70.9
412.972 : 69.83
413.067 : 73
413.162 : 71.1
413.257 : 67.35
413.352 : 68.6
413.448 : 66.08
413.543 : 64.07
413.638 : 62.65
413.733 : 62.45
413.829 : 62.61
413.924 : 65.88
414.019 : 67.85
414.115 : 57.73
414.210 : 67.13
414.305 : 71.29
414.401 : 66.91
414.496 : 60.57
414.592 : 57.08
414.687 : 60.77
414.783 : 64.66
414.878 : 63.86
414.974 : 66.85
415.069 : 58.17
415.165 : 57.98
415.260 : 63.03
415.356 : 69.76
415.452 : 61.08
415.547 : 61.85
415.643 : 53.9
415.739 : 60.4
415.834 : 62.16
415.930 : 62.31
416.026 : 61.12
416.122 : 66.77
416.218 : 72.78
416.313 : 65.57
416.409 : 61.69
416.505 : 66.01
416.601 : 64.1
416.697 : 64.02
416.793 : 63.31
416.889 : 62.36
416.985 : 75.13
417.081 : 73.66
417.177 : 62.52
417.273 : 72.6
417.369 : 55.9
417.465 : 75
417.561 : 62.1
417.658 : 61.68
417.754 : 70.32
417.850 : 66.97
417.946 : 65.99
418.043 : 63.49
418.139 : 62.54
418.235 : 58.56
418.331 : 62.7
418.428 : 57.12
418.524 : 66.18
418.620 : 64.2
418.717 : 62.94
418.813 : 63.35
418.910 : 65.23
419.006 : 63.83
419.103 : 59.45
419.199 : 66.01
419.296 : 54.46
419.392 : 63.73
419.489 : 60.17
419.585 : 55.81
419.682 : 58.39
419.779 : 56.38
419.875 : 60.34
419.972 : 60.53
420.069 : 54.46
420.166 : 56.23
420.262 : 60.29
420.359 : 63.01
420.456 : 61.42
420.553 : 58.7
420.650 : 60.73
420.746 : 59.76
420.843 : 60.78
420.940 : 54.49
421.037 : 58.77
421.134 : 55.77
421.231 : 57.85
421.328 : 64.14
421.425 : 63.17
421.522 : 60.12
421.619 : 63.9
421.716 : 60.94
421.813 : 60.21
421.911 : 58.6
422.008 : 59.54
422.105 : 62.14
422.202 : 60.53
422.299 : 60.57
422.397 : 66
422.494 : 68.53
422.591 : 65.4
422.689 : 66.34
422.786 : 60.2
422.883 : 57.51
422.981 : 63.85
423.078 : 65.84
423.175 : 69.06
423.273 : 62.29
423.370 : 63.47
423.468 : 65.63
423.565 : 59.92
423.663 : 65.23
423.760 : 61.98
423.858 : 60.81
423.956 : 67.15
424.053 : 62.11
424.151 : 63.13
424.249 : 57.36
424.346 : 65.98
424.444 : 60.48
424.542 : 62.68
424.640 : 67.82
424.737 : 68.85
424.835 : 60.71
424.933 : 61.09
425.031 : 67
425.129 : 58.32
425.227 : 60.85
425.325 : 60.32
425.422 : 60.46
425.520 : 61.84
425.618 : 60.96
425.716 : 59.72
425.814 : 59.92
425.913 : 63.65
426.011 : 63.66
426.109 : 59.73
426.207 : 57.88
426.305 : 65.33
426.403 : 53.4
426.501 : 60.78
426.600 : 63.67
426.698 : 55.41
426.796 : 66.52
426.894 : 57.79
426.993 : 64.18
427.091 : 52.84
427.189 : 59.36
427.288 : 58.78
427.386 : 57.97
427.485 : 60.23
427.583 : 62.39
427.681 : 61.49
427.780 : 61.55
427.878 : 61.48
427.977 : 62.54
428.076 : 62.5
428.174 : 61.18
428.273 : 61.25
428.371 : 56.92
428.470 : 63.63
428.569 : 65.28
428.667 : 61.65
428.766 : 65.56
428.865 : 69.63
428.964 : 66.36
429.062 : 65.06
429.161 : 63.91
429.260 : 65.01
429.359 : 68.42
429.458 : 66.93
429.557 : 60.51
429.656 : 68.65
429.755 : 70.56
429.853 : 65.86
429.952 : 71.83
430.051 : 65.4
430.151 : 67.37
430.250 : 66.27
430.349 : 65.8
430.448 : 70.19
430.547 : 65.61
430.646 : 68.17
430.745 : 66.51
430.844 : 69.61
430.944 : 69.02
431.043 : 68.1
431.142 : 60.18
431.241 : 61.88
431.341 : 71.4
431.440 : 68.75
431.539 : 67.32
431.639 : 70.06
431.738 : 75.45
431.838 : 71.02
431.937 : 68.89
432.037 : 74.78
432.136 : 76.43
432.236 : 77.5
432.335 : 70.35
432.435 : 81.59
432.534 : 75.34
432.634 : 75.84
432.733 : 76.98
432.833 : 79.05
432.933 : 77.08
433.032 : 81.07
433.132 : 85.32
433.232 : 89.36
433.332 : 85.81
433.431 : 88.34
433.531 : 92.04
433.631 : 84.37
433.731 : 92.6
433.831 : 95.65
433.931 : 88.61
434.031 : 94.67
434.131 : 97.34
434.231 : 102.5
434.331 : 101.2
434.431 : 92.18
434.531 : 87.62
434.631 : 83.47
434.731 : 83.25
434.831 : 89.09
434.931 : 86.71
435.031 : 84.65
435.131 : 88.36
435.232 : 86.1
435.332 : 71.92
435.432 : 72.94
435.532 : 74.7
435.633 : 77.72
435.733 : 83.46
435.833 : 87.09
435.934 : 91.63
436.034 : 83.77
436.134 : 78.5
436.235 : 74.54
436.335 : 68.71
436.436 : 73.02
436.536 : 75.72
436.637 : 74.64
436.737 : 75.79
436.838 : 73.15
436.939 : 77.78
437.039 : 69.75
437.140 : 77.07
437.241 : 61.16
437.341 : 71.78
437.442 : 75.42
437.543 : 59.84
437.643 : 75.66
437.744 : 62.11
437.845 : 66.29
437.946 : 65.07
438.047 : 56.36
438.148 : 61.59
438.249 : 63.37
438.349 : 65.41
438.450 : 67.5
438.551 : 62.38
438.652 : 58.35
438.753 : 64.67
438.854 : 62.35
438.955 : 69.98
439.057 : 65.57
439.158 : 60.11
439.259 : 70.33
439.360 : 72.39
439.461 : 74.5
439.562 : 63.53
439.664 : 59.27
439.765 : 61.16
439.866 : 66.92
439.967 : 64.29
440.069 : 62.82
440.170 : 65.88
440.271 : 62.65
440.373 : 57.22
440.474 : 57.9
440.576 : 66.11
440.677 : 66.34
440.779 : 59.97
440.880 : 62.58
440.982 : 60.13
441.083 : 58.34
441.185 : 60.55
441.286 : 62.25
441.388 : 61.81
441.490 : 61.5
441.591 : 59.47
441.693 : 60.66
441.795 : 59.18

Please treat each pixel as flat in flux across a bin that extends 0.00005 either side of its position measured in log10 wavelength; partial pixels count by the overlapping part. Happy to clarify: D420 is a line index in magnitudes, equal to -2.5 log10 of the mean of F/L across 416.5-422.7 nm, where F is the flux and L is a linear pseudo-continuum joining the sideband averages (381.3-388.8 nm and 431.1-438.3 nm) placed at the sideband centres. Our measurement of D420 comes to 0.26 mag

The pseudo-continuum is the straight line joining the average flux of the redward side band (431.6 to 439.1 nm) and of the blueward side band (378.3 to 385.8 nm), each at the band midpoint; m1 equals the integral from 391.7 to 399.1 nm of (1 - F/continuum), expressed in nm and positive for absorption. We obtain 0.53 nm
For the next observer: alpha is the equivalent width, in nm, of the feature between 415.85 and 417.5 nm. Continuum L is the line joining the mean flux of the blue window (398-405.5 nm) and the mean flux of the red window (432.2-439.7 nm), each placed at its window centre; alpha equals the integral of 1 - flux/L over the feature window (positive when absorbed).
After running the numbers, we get 0.121 nm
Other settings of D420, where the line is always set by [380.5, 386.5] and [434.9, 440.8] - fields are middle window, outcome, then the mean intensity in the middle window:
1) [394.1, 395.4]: 0.09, 71.1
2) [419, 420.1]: 0.23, 59.4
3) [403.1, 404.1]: 0.18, 64.3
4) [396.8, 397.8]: 0.03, 75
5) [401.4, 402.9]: 0.14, 67.3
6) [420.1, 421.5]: 0.22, 59.6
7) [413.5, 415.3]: 0.17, 63.3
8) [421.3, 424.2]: 0.16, 62.9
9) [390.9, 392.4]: 0.09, 71.9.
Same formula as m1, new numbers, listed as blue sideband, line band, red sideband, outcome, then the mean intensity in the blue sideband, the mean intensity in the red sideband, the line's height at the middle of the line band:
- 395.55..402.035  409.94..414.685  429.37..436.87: 0.18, 71.4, 77.6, 73.9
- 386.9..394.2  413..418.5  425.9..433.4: 0.46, 76.1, 67.1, 70.3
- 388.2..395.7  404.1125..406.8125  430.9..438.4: 0.31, 74.4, 77.6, 75.4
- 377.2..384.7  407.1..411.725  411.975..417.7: -0.47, 79.7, 65.5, 67.8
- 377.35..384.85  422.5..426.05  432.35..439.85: 0.66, 79.6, 76.7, 77.3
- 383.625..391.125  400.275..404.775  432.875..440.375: 0.73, 80.5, 75.7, 79.1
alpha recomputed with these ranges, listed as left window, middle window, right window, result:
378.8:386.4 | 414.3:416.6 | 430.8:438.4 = 0.45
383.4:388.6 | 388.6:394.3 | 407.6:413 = 0.39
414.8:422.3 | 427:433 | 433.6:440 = 0.30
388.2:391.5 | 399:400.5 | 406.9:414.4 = 0.14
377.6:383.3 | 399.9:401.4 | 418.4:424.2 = 0.08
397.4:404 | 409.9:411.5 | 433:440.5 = -0.18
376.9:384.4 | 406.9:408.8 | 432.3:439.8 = 0.19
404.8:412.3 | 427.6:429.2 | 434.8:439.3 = 0.20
